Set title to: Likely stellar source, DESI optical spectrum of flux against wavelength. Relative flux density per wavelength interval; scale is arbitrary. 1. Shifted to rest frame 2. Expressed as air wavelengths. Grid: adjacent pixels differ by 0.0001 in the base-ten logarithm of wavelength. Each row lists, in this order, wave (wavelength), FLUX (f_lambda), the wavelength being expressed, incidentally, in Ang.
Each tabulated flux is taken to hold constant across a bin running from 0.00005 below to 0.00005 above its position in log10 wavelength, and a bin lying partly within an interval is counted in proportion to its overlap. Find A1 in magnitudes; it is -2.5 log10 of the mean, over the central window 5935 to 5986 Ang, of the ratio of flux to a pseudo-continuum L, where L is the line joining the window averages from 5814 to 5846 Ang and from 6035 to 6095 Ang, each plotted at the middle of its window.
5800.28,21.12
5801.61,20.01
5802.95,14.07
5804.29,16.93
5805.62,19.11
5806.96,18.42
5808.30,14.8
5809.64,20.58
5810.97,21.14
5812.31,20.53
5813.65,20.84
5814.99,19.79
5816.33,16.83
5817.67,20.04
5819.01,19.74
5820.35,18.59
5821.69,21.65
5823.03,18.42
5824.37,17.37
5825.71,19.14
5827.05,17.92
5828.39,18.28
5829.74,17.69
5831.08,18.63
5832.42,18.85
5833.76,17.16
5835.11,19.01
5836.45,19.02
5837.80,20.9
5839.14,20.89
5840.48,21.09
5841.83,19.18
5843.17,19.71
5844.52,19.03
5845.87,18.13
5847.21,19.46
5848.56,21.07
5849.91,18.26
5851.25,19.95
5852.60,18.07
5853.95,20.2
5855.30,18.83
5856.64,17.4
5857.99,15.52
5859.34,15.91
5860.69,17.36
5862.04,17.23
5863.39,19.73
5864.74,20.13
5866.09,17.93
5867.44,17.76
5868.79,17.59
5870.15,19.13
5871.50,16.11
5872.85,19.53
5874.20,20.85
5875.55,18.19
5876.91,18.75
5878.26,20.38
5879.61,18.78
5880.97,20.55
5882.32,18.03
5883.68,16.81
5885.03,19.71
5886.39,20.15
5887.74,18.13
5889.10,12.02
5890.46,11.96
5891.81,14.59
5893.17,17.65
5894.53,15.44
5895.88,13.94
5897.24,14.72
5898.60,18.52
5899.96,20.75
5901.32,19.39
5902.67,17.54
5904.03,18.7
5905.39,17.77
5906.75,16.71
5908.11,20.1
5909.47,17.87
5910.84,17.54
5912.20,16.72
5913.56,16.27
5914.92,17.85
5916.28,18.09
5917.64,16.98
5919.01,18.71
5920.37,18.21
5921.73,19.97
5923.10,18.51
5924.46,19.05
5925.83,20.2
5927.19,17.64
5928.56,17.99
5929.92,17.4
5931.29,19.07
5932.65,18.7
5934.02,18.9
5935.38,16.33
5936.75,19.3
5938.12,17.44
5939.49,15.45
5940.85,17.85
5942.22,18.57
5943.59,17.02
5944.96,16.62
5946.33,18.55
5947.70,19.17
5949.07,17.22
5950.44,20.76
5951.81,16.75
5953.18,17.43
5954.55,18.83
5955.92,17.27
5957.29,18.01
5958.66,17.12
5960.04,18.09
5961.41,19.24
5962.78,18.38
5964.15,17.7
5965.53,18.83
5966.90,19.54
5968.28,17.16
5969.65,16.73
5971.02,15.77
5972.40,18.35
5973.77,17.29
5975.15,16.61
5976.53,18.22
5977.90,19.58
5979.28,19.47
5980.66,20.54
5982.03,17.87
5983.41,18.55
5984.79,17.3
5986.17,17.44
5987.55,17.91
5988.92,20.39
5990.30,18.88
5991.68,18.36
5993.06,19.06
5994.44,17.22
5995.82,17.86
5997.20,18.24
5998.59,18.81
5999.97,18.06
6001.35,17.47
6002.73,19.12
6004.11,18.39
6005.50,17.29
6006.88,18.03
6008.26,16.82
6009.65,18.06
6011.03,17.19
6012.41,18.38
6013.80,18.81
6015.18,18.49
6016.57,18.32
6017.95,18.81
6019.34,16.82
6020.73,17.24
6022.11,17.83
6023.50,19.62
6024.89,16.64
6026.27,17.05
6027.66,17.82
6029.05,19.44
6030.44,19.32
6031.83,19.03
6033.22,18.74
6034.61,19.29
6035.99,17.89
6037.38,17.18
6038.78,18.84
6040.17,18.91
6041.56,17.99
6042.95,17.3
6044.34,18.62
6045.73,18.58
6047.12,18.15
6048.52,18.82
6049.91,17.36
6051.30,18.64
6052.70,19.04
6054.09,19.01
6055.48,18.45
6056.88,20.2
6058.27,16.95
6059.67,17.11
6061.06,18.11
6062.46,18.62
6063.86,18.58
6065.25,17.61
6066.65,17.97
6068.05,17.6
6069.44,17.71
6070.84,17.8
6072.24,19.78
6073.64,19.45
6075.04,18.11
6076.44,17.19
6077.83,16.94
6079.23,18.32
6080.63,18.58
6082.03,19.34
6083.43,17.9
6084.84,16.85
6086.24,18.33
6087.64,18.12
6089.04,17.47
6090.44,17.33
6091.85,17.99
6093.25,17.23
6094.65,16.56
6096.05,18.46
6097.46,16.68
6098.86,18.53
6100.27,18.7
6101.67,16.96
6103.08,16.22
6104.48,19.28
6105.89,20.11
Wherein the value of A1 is 0.03 mag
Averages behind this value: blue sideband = 19.1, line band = 18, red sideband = 18.1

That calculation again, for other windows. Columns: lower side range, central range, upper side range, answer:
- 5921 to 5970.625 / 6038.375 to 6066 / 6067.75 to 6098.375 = -0.02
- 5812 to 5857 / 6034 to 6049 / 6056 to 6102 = -0.01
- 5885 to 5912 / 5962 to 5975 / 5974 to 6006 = 0.02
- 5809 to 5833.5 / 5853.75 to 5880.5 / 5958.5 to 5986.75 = 0.03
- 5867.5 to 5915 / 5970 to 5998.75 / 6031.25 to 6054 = -0.01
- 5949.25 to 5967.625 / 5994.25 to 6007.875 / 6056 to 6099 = 0.01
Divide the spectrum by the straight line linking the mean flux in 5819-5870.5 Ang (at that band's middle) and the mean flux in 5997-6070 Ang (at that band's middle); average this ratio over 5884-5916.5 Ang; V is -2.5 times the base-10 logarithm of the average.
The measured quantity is 0.087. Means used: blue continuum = 18.8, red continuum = 18.2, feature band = 17.2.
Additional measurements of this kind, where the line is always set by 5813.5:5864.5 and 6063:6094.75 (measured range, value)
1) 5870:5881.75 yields -0.024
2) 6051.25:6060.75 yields -0.024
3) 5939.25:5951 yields 0.029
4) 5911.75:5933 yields 0.019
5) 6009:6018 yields -0.004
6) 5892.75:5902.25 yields 0.087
